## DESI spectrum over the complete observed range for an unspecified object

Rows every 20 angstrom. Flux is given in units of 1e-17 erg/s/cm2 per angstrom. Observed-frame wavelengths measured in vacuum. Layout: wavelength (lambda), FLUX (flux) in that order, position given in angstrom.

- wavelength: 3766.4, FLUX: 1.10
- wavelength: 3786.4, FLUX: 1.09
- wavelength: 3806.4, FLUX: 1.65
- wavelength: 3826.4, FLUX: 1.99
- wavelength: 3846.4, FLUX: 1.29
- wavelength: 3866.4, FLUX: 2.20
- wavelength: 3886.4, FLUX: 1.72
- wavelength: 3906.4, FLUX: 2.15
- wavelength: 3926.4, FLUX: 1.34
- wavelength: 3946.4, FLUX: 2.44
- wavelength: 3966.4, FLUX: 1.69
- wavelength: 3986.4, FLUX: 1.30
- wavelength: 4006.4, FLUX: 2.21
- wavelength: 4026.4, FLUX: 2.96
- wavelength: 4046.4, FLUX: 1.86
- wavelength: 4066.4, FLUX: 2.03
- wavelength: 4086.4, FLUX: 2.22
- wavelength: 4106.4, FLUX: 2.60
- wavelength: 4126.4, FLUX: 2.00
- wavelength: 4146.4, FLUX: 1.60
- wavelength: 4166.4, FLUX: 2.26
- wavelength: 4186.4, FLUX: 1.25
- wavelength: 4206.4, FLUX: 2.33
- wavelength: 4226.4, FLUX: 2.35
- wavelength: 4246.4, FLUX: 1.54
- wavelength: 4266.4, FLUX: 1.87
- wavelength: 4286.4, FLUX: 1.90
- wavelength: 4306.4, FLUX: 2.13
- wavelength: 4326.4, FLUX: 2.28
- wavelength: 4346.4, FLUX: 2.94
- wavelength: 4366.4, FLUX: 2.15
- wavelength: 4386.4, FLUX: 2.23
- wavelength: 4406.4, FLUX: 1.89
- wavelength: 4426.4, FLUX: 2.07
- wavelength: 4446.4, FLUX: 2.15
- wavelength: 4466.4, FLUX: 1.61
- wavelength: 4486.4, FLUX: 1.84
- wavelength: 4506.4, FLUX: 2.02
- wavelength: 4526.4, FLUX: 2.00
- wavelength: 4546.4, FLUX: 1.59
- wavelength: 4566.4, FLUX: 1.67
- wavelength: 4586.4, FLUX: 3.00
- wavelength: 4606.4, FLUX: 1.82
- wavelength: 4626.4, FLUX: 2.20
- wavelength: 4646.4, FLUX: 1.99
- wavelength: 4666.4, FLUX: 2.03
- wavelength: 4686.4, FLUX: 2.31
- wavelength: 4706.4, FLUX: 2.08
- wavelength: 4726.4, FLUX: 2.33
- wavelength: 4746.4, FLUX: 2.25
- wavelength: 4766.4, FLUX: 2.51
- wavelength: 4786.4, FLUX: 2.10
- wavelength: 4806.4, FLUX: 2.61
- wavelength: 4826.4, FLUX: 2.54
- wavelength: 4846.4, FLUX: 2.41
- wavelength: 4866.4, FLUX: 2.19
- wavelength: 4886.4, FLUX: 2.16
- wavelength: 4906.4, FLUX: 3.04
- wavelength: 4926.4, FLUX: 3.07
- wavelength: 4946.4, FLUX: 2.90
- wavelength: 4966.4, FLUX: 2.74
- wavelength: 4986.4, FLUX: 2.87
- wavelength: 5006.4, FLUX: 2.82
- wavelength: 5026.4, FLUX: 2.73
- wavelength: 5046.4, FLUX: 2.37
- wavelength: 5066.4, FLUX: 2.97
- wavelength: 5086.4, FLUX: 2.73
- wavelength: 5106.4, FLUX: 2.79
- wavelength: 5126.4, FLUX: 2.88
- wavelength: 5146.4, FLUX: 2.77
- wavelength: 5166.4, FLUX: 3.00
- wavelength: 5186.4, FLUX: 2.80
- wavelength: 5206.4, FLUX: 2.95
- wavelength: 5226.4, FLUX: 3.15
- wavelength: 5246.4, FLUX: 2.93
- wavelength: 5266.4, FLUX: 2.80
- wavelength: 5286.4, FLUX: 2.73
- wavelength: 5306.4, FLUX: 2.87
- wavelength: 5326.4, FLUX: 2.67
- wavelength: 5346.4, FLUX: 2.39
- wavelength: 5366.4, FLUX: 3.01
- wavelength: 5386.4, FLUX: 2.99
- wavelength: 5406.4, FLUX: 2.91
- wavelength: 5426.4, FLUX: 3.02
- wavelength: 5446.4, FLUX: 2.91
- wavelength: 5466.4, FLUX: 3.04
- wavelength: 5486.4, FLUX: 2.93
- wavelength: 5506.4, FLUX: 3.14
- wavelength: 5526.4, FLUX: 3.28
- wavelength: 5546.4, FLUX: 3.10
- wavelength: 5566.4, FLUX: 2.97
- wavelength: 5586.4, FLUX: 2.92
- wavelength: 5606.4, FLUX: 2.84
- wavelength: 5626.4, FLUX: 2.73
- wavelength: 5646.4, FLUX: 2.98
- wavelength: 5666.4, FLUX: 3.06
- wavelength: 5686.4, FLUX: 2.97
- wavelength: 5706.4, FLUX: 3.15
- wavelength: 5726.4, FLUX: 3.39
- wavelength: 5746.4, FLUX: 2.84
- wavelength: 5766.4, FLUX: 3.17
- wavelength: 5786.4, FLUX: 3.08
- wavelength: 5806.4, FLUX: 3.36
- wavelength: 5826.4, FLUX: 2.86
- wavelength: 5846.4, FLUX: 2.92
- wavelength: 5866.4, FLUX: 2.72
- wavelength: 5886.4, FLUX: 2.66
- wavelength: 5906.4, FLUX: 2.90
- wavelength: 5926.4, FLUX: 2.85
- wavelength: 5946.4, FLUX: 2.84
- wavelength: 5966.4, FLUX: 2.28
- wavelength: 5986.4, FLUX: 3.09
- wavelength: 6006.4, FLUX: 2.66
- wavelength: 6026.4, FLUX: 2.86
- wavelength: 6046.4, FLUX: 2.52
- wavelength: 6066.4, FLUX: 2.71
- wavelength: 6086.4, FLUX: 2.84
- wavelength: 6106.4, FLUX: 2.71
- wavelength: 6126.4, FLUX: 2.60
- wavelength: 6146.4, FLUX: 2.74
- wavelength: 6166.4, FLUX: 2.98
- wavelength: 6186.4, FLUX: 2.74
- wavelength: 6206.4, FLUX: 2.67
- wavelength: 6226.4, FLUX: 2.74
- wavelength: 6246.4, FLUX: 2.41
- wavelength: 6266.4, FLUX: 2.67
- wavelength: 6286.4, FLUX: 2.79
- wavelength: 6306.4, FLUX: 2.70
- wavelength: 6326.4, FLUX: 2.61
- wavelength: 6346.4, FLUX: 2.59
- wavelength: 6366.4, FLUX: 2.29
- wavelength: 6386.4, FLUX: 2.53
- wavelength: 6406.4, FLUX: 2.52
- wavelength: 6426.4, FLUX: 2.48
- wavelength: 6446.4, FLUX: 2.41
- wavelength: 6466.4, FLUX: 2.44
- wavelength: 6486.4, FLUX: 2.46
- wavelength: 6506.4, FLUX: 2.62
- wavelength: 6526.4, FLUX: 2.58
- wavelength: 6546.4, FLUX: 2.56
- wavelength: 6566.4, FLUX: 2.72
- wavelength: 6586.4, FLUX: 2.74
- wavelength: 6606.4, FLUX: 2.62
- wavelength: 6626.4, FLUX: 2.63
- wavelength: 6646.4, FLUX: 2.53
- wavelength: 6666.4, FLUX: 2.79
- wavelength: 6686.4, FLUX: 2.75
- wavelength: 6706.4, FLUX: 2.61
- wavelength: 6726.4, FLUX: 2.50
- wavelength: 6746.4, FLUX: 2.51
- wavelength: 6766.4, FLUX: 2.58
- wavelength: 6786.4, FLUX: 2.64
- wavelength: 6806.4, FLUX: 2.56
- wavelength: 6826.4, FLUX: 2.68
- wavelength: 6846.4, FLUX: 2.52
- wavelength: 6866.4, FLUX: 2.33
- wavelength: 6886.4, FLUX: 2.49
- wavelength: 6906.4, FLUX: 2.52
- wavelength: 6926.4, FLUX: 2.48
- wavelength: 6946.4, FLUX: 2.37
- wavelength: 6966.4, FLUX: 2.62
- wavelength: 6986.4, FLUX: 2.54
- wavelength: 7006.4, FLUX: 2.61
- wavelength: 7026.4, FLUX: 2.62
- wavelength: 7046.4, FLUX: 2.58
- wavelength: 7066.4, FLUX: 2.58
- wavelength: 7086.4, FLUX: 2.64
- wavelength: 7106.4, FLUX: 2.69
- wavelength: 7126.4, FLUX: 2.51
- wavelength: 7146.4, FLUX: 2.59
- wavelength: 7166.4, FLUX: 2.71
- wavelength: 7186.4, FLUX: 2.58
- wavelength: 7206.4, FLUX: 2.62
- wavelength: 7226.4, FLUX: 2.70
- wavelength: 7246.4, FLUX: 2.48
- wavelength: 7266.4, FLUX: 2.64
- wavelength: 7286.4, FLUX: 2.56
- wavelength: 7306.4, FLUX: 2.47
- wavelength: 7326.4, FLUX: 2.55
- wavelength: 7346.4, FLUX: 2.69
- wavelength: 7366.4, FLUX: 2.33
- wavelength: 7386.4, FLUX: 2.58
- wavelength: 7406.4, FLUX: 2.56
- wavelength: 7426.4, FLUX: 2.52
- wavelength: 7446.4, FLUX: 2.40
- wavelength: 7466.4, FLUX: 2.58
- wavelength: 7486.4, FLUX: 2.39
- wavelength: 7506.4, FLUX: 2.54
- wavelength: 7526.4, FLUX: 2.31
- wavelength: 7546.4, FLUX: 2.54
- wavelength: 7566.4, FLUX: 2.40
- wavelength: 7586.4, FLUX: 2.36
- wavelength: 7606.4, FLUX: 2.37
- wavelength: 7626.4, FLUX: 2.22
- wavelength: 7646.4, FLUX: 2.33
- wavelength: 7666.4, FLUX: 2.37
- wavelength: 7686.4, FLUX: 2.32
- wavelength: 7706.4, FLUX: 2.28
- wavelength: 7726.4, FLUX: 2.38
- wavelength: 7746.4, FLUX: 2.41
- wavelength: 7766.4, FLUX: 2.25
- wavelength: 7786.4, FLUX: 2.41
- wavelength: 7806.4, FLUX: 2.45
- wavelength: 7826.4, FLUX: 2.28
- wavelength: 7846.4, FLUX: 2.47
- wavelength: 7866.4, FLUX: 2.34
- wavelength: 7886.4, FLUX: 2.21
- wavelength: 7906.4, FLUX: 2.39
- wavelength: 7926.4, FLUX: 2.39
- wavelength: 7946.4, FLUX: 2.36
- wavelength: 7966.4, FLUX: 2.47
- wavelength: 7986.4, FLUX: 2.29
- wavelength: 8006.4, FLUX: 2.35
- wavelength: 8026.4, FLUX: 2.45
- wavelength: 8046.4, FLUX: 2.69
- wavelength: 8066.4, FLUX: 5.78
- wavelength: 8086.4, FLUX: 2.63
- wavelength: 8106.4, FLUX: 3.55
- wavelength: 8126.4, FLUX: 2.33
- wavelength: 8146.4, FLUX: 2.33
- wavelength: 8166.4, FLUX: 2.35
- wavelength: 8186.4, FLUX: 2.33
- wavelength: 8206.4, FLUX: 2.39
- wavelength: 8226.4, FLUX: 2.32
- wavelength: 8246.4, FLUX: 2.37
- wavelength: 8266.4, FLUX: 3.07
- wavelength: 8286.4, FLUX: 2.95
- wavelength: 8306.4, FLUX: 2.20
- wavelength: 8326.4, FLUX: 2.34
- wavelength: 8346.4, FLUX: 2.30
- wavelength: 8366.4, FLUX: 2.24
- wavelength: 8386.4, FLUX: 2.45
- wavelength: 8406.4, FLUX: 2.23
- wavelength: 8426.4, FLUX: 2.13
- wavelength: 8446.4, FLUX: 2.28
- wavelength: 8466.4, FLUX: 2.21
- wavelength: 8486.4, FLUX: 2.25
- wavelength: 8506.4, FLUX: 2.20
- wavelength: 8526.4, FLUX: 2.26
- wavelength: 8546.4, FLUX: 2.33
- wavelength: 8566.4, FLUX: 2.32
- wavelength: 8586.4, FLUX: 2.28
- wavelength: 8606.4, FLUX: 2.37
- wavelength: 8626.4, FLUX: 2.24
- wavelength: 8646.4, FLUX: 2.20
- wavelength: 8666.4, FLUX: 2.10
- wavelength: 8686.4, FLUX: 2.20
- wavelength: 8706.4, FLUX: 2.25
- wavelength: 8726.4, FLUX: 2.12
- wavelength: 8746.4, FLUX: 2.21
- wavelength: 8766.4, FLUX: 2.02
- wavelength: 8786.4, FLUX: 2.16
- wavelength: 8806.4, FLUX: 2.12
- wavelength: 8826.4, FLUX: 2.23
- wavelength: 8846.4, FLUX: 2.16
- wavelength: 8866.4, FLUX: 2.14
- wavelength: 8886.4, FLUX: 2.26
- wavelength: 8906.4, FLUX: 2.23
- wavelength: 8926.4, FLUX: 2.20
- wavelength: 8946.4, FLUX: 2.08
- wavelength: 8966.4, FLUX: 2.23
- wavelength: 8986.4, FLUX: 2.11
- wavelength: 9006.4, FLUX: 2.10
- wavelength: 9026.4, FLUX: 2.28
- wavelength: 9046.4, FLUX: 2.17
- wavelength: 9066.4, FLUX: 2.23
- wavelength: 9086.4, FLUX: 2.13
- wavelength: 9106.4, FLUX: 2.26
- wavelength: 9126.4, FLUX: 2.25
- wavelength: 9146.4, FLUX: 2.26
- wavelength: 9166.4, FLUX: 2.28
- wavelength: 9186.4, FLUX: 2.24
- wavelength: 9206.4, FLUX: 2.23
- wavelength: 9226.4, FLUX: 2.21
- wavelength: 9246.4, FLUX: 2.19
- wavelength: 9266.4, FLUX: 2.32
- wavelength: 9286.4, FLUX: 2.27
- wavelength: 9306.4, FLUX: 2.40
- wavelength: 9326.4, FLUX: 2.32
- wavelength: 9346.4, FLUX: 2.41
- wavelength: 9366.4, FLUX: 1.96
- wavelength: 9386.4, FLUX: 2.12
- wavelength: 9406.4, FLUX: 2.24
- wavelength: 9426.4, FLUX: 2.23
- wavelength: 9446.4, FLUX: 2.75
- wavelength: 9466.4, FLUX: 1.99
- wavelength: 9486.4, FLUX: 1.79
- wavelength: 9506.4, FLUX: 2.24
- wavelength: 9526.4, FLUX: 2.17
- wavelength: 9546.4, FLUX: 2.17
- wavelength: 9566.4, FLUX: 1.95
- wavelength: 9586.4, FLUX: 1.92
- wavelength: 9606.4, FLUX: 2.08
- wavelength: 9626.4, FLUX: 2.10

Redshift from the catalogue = 0.230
